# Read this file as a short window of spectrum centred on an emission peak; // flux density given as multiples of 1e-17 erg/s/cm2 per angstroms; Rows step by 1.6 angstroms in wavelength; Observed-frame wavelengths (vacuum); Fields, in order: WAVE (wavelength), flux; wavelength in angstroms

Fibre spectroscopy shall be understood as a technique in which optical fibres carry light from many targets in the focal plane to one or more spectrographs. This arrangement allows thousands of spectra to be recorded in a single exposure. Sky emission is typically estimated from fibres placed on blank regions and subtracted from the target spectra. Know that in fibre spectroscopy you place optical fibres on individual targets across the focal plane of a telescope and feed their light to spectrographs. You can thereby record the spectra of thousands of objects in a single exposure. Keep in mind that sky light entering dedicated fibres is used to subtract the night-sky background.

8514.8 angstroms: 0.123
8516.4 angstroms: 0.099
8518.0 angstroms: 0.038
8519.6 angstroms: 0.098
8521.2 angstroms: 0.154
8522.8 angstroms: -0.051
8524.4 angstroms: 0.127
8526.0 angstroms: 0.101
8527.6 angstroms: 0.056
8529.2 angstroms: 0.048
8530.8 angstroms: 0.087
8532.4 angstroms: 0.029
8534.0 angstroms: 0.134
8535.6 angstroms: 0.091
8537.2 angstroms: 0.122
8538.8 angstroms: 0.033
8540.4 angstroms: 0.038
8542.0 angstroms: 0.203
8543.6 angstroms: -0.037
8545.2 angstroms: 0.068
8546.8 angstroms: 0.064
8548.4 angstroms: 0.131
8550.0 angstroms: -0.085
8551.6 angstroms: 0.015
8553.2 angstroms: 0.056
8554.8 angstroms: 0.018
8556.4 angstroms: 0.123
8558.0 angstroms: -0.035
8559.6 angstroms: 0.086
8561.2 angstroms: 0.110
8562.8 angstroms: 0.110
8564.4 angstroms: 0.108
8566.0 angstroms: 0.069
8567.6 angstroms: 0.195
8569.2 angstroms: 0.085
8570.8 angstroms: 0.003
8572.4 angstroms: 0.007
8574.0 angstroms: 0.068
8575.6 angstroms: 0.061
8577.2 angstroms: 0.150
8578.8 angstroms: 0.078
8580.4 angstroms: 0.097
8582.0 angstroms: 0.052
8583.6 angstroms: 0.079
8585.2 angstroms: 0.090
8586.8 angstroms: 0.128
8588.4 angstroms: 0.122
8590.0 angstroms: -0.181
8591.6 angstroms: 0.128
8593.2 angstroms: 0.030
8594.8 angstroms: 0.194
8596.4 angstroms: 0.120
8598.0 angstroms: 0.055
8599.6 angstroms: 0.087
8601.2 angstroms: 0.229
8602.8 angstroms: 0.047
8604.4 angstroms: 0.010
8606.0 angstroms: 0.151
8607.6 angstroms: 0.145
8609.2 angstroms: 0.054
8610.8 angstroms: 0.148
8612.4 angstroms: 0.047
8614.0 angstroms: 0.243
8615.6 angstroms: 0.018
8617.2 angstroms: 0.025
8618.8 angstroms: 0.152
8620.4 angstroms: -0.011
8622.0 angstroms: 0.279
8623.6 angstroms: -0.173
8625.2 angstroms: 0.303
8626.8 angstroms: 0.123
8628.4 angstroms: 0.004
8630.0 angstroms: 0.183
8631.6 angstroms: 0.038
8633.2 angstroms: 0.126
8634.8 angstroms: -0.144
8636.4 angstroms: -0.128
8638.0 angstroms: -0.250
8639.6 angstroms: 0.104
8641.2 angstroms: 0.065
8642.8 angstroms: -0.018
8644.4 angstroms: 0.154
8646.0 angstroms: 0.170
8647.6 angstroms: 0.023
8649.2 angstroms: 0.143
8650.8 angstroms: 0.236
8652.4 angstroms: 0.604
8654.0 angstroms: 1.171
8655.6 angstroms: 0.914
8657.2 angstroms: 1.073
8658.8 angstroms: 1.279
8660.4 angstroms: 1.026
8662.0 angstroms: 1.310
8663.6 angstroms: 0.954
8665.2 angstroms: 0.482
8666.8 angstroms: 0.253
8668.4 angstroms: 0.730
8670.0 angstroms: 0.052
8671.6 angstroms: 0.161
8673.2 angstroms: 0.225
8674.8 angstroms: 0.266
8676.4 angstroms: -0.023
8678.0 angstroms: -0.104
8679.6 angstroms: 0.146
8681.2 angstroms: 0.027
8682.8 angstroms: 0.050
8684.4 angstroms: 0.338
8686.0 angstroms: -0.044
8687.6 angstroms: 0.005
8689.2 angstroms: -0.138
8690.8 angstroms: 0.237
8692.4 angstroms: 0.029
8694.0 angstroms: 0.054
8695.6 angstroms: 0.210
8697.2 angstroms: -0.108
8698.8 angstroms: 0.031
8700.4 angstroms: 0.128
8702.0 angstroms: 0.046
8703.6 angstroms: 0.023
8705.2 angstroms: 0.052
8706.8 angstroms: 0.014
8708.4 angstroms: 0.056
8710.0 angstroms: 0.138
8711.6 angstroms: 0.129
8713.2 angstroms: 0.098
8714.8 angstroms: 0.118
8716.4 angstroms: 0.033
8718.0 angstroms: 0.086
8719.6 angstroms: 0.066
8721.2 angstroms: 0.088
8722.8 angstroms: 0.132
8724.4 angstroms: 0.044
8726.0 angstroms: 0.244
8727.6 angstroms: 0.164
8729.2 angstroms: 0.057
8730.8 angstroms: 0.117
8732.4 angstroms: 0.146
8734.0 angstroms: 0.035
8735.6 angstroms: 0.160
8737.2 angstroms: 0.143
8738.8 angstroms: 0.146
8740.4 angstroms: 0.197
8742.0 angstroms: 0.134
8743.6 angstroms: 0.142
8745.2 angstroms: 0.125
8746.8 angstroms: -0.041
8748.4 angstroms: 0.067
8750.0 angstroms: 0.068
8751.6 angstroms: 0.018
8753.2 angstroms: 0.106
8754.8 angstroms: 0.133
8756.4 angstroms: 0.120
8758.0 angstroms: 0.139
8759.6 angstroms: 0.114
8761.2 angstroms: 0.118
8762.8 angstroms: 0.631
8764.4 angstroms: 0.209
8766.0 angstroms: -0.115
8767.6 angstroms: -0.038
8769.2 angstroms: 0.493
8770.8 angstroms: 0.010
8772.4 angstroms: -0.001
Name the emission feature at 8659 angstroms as [O II] 3727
